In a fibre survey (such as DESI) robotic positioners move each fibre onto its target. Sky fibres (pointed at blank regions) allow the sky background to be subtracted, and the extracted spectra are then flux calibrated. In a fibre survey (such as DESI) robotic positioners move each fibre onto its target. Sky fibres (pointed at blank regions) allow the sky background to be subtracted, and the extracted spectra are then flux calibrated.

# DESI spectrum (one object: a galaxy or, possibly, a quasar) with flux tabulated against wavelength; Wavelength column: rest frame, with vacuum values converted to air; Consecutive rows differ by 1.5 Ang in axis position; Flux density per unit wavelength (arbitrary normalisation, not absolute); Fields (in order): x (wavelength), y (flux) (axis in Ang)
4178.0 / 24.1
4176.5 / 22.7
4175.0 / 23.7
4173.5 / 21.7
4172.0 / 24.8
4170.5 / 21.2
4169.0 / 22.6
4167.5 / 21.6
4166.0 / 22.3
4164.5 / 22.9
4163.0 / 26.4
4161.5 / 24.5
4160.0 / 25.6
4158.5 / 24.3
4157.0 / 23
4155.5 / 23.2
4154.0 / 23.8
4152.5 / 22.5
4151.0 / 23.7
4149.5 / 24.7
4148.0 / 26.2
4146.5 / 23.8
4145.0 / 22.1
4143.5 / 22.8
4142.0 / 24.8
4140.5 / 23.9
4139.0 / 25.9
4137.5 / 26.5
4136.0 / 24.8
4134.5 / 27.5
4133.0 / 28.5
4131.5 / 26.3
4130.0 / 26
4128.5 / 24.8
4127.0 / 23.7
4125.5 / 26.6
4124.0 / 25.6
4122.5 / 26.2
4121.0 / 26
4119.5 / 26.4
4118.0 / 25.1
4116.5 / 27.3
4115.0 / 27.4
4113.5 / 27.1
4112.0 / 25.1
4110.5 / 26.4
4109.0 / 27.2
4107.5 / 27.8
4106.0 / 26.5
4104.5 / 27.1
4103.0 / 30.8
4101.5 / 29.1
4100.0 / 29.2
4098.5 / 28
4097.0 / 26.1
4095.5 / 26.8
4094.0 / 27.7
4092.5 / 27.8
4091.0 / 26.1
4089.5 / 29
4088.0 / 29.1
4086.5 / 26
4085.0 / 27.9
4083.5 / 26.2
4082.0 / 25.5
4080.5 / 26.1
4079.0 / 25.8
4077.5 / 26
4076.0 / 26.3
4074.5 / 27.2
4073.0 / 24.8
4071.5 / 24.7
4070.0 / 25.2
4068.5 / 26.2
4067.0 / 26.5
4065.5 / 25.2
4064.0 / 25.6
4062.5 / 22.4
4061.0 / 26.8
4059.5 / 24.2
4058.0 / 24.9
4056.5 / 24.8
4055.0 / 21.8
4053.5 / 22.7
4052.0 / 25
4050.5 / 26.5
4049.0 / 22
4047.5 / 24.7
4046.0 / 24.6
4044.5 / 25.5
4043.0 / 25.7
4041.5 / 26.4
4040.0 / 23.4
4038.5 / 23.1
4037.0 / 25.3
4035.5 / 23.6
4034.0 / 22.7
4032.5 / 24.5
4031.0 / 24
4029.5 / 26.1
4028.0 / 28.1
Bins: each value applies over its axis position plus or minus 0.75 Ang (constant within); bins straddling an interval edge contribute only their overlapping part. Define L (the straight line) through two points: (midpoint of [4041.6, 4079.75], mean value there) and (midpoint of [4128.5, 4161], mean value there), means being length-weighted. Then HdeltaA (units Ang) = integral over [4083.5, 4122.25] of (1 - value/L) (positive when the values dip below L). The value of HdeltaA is -3.72 Ang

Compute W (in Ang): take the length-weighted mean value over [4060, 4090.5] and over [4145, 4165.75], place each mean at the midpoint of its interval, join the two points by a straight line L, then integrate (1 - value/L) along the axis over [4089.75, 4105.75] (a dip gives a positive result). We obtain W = -1.46 Ang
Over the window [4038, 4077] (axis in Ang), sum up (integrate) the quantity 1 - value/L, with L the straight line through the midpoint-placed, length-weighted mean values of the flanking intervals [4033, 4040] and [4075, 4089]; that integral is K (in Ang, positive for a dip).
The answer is 0.2 Ang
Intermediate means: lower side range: 23.7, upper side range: 26.6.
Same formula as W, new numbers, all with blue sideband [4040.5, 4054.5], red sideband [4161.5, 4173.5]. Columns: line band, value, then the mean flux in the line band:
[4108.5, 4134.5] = -2.8 Ang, 26.2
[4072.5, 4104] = -4.0 Ang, 27.2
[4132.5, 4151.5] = -1.2 Ang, 25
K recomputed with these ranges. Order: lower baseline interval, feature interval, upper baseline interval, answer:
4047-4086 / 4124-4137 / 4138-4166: -0.88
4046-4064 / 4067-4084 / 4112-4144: -0.79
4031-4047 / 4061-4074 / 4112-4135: -0.08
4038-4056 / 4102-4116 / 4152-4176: -2.05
